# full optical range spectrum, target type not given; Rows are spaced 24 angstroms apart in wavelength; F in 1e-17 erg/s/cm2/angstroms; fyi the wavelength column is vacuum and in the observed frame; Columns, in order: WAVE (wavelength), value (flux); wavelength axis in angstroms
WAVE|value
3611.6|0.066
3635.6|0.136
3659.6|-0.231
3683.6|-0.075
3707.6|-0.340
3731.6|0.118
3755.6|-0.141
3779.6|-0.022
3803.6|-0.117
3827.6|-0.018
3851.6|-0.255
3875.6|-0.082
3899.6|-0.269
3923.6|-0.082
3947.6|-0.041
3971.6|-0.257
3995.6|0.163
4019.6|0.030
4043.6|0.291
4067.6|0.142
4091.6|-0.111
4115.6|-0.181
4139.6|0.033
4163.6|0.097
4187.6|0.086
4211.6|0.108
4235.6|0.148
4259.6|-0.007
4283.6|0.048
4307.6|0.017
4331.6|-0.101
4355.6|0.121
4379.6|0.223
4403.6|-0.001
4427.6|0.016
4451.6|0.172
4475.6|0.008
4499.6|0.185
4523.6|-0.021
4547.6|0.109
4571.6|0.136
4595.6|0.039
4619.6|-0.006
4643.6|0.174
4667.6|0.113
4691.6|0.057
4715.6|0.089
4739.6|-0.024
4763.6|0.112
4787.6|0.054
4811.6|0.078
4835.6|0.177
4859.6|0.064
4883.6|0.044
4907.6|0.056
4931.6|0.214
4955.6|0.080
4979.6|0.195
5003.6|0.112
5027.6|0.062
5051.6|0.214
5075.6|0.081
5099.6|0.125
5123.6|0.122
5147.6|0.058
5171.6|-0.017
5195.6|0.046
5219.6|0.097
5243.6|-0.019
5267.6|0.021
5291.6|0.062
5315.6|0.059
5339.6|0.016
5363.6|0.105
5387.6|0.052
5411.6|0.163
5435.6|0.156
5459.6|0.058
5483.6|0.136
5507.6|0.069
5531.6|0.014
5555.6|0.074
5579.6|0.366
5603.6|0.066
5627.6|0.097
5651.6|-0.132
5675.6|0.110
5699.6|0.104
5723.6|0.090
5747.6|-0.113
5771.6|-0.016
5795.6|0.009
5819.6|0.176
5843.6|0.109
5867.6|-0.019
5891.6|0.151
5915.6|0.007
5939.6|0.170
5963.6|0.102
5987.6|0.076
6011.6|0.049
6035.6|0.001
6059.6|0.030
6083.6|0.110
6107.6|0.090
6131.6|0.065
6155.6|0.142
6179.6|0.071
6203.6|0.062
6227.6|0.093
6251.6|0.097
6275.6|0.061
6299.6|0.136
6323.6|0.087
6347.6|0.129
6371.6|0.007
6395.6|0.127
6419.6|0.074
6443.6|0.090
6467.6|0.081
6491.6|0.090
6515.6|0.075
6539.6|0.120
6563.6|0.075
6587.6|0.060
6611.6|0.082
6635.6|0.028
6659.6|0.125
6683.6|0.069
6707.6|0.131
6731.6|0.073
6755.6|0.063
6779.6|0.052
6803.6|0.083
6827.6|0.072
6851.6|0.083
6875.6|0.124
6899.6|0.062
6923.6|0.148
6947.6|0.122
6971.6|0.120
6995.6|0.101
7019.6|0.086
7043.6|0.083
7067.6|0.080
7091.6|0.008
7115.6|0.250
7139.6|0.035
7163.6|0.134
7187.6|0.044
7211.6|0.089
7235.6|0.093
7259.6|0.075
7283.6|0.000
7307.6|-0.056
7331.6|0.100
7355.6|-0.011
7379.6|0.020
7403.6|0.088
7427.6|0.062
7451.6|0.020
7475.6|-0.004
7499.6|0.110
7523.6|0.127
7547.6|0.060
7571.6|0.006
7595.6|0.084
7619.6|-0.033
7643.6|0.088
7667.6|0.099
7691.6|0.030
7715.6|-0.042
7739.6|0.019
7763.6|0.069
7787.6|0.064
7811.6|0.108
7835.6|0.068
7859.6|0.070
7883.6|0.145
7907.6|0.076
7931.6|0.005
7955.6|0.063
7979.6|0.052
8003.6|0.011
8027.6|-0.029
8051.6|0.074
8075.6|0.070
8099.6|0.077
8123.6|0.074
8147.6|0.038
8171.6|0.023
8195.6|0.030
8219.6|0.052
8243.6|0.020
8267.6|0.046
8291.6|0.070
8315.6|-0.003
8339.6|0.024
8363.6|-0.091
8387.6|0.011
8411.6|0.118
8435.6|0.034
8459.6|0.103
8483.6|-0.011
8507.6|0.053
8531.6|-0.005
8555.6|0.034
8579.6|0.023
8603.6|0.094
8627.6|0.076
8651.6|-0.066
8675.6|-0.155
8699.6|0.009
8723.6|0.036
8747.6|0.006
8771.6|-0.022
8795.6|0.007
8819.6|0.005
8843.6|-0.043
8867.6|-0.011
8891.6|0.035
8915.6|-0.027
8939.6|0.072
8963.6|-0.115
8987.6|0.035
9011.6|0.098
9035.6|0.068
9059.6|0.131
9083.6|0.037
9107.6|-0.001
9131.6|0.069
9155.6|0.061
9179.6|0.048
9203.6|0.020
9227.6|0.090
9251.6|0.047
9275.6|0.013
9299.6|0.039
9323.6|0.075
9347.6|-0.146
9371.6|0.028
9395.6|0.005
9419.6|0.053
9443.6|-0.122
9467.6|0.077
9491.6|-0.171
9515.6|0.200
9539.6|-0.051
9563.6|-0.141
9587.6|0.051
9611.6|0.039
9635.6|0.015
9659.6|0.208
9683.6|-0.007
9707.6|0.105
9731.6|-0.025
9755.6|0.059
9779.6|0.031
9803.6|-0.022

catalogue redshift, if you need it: 0.08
